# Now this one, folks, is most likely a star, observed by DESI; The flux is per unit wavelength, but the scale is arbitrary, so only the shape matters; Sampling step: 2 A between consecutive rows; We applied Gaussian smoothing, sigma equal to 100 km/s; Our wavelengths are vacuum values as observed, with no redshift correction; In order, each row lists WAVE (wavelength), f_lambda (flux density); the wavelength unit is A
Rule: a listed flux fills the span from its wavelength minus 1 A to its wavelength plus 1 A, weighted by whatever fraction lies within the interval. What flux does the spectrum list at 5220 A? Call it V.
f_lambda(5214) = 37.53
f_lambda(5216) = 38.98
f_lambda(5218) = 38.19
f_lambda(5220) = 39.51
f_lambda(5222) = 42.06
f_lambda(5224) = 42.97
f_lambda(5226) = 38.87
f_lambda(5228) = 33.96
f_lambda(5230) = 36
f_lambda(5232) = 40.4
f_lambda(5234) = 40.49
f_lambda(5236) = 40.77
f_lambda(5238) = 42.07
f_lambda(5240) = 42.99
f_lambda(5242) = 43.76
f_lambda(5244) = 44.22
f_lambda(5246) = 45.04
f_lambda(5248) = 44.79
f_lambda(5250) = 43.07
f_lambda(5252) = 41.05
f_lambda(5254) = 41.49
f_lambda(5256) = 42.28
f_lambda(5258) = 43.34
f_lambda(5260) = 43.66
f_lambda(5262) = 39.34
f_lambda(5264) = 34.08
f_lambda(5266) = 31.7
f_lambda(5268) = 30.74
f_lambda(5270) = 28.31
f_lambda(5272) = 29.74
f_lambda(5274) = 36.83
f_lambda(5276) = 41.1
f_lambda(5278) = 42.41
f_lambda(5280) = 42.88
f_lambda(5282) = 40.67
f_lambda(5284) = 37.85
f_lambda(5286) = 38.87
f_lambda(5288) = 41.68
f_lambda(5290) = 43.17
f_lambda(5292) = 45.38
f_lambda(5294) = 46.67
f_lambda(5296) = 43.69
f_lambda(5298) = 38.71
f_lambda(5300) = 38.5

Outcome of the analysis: 39.51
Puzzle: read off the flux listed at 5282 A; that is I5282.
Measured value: 40.67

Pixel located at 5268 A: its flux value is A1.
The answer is 30.74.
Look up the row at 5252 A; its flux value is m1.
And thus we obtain 41.05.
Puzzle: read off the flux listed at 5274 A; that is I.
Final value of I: 36.83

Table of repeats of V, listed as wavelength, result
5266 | 31.7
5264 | 34.08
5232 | 40.4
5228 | 33.96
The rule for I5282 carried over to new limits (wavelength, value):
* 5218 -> 38.19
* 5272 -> 29.74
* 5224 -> 42.97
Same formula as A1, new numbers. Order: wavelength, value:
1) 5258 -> 43.34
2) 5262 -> 39.34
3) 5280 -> 42.88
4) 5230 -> 36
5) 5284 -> 37.85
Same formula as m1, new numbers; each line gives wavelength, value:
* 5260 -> 43.66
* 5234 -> 40.49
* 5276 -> 41.1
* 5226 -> 38.87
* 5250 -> 43.07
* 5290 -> 43.17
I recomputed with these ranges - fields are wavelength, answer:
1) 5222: 42.06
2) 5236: 40.77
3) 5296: 43.69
